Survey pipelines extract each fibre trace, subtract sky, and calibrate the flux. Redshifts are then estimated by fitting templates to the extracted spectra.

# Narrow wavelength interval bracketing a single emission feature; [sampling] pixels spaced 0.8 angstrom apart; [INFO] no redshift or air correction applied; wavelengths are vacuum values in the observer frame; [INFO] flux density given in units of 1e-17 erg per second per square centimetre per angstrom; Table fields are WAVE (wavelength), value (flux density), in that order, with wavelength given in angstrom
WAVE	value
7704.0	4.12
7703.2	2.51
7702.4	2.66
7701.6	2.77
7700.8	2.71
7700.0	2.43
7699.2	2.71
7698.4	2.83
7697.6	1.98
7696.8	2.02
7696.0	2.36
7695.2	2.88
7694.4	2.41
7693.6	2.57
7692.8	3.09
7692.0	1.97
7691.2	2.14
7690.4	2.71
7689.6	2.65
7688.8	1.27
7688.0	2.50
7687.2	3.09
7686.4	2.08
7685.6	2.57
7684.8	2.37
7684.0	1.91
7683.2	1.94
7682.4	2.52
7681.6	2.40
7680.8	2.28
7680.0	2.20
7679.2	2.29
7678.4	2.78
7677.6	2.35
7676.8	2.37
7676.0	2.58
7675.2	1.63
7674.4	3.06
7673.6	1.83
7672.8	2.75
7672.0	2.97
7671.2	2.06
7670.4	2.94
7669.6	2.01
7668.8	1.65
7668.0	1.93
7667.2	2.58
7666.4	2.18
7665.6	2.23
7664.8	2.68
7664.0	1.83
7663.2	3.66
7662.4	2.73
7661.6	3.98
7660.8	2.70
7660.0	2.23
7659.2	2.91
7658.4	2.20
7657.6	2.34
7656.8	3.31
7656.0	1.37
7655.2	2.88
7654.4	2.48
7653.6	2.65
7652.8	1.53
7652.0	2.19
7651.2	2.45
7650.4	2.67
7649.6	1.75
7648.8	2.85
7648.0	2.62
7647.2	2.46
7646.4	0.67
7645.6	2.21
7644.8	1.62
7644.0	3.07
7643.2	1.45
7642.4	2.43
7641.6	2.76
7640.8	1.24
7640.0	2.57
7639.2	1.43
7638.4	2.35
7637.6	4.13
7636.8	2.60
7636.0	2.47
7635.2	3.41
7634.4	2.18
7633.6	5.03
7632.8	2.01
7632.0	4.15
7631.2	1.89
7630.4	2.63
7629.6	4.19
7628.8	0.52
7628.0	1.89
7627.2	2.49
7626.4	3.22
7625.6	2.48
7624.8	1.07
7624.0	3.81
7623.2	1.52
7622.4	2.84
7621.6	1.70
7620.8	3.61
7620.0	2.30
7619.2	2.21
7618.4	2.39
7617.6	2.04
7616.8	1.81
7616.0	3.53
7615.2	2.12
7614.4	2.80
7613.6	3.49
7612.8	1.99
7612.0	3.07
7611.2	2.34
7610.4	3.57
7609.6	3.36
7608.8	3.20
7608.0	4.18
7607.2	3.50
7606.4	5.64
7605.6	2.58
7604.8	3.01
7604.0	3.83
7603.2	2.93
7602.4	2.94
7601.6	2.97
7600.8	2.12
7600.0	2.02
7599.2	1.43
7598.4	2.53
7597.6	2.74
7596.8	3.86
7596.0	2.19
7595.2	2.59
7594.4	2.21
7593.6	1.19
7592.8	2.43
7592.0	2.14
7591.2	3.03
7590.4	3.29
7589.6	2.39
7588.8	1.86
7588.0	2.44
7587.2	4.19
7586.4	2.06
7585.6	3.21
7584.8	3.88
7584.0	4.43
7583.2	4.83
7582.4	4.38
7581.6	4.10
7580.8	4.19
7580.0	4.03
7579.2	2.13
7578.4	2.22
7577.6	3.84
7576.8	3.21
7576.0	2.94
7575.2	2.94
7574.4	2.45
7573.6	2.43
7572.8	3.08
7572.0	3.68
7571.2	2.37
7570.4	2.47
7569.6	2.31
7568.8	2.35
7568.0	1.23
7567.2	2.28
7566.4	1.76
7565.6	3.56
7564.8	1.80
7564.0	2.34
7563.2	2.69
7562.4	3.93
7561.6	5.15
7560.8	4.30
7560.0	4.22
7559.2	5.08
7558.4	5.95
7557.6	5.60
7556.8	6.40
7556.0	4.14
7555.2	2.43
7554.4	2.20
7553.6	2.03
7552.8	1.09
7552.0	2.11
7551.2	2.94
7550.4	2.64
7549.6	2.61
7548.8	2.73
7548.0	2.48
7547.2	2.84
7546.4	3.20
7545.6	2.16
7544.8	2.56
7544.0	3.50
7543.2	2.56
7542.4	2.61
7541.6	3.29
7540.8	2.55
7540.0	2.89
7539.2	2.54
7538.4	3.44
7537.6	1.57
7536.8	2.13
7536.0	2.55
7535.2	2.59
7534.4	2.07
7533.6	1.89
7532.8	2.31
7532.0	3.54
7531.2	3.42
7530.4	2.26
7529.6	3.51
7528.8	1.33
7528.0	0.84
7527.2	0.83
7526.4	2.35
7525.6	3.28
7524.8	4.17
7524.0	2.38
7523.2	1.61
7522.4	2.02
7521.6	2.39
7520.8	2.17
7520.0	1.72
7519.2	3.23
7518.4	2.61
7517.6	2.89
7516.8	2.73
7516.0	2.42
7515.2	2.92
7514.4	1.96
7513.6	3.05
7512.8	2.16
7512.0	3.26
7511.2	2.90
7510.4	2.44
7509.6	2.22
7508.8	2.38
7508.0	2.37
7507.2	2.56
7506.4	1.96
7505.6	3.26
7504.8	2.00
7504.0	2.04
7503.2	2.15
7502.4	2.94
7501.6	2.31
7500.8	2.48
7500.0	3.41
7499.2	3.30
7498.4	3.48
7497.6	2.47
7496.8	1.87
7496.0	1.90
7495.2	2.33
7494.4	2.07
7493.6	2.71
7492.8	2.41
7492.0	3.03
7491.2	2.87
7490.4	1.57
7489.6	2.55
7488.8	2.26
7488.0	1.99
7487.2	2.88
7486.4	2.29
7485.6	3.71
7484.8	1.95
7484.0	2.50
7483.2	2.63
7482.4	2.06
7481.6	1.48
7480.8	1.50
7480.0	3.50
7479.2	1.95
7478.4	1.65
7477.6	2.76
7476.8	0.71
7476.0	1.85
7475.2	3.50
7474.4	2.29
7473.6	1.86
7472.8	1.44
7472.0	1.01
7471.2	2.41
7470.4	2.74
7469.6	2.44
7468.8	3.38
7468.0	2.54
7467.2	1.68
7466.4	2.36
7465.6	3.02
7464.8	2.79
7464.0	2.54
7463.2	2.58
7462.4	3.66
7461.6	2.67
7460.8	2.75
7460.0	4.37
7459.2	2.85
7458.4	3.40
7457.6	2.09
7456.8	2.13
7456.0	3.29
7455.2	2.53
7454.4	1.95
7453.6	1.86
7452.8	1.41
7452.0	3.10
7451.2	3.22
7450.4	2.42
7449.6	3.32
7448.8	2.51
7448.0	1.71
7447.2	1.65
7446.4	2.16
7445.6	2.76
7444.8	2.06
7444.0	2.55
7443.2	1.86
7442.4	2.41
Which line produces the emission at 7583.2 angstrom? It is [N II]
